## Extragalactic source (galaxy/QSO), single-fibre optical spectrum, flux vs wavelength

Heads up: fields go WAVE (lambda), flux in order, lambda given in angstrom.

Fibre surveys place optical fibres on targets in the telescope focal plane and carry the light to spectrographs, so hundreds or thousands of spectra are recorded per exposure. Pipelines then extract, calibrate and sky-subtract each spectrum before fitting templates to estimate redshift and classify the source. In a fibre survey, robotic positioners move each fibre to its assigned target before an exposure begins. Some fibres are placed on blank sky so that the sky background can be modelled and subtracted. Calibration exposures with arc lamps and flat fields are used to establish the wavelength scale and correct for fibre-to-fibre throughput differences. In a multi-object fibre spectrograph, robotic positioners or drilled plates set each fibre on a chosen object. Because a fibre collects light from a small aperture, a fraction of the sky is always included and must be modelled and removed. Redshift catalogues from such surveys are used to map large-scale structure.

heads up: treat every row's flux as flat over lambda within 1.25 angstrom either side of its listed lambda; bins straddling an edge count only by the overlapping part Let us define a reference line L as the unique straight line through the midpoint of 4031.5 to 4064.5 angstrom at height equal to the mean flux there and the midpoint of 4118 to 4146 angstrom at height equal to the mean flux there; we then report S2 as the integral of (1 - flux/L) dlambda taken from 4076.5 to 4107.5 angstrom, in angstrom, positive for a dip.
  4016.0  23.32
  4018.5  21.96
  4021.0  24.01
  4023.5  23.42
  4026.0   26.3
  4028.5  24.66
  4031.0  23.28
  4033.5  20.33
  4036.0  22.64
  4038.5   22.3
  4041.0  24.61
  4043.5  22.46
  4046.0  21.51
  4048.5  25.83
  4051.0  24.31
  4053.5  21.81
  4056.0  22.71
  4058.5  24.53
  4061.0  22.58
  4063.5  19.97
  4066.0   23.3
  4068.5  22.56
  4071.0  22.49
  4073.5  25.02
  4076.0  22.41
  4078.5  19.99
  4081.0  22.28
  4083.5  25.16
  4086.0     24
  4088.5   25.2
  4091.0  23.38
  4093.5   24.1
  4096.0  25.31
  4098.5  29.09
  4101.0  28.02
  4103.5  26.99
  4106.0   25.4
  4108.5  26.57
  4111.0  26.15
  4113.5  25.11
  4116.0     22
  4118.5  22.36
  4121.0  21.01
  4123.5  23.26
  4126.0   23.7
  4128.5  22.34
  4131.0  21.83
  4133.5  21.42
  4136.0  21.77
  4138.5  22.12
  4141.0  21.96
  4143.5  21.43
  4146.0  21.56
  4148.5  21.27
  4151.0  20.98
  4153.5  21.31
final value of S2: -3.4 angstrom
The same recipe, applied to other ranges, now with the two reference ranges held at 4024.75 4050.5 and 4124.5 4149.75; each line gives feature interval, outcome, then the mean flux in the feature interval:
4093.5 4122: -3.65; 25.3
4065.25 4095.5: -0.78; 23.4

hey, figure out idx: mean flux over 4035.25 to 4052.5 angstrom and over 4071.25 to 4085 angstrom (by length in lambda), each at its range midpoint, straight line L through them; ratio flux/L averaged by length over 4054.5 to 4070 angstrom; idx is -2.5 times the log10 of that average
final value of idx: 0.03 mag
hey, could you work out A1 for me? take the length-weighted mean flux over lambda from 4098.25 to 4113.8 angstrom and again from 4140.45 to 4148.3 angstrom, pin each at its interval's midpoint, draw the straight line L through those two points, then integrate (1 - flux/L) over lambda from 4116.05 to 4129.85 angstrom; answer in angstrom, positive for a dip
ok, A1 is 1.1 angstrom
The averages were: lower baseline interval 26.7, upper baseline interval 21.6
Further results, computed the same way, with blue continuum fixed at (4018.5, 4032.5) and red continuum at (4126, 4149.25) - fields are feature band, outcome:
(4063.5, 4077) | 0.2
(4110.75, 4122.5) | -0.4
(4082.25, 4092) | -0.7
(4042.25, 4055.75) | 0.3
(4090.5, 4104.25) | -2.2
